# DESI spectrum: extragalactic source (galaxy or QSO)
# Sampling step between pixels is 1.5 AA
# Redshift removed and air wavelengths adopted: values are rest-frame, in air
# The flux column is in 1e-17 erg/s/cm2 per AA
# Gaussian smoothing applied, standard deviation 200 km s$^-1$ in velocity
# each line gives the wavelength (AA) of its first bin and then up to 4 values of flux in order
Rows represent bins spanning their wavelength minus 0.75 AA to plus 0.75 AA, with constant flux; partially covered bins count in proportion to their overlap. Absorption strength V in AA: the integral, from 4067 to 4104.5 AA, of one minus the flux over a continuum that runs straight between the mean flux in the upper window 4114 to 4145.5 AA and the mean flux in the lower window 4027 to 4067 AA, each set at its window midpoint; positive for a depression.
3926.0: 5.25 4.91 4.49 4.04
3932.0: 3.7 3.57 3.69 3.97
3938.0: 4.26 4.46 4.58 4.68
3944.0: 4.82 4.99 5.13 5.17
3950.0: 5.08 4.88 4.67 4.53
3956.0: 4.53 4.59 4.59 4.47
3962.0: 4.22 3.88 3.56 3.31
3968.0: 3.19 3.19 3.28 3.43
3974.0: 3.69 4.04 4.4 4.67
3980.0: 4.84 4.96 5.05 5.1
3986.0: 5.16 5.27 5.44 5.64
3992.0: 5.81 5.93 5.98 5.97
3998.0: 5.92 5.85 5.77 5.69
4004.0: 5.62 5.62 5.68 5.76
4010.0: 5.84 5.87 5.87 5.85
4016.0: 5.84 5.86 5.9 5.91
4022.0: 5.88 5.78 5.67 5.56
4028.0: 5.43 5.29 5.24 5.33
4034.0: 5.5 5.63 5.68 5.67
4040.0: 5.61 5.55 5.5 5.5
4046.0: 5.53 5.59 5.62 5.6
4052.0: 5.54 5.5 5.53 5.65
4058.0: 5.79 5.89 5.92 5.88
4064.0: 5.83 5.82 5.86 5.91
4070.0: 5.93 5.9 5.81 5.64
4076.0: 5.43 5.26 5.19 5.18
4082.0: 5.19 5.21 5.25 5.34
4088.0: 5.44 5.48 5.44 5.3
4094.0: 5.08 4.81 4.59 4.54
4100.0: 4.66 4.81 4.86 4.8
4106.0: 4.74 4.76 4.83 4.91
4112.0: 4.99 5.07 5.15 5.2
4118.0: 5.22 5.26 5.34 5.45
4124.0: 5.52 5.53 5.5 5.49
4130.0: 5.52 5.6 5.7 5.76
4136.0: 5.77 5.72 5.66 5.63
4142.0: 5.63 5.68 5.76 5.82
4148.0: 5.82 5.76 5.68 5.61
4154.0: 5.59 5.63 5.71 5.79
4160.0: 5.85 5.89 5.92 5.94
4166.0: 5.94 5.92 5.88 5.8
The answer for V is 2.0 AA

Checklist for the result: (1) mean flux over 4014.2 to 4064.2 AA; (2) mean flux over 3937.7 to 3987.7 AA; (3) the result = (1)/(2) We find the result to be 1.28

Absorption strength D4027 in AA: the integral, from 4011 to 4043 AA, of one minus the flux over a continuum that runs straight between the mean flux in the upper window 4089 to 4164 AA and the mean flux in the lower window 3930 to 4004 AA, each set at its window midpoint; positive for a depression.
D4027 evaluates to -4.7 AA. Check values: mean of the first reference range 4.66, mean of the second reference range 5.38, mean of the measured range 5.66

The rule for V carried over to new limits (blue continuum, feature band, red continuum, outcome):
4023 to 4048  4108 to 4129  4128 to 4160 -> 1.5 AA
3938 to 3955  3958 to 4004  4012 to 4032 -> 4.2 AA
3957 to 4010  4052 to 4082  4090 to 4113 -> -4.8 AA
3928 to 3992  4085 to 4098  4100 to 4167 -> 0.1 AA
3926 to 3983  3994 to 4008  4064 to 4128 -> -3.6 AA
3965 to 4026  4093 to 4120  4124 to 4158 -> 3.1 AA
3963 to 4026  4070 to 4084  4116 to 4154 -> -0.1 AA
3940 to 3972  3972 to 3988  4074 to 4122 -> -0.5 AA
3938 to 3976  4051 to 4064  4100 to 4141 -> -2.2 AA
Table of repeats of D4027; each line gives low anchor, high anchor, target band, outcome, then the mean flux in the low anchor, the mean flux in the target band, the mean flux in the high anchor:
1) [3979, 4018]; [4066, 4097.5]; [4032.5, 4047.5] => -0.1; 5.62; 5.56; 5.4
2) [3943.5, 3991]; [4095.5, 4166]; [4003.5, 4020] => -3.7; 4.49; 5.8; 5.4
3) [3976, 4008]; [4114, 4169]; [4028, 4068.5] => -0.8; 5.44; 5.62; 5.64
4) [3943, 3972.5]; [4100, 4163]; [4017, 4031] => -2.8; 4.3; 5.67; 5.44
